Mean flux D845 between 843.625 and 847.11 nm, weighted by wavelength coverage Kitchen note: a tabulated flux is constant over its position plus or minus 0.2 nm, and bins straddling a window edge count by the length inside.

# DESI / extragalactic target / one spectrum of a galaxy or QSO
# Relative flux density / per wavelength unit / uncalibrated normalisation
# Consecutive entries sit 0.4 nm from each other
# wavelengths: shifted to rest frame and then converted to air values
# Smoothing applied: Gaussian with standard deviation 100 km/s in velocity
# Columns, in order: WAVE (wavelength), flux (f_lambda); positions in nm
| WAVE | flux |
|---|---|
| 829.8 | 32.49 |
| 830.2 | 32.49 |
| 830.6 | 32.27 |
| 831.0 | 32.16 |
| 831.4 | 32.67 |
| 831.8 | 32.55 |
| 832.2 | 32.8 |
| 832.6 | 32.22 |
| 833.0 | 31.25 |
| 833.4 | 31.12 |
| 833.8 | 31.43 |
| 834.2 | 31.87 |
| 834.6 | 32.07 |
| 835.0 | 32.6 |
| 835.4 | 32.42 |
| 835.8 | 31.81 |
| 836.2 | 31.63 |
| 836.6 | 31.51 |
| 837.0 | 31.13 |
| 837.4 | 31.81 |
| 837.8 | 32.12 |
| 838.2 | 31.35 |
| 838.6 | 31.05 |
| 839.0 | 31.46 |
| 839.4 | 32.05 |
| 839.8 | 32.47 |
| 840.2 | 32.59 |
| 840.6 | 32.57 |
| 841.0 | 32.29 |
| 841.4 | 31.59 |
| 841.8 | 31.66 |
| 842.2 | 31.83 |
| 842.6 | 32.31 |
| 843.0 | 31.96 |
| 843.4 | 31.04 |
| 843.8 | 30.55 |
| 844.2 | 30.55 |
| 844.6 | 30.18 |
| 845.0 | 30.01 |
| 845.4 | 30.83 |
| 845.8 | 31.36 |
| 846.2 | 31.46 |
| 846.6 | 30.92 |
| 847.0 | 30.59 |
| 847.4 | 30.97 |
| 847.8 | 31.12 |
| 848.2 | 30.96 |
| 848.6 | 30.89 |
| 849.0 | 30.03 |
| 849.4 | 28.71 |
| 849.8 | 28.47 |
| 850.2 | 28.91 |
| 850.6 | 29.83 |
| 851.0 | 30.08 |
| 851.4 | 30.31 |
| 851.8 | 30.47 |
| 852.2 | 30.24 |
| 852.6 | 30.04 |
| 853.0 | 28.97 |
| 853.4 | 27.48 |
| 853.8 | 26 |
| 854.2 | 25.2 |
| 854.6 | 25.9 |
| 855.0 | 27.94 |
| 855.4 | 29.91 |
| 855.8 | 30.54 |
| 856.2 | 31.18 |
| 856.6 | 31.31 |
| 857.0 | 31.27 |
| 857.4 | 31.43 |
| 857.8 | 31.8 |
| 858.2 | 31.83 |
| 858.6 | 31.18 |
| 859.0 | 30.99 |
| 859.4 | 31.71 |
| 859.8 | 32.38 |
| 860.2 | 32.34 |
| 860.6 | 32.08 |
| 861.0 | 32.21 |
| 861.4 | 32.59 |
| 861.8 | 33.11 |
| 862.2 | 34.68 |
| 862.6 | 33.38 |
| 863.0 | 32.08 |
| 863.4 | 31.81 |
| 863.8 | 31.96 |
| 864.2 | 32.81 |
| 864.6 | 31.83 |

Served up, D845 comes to 30.7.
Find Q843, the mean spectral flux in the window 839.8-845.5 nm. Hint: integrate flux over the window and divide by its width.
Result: 31.5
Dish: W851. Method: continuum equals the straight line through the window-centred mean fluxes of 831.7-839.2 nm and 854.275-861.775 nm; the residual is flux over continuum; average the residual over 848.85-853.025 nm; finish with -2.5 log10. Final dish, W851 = 0.06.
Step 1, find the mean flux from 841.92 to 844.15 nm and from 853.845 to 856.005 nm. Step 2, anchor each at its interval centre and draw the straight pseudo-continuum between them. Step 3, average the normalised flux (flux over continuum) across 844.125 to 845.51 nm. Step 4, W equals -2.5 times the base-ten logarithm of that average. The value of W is 0.02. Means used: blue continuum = 31.5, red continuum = 27.8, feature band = 30.3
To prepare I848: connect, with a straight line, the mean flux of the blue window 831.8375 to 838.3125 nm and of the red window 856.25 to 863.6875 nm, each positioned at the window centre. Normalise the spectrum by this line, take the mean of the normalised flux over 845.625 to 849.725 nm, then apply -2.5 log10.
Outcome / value 0.05 mag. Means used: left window 31.8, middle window 30.6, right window 32.1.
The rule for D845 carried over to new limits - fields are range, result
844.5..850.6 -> 30.3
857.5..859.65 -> 31.5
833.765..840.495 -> 31.9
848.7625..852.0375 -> 29.6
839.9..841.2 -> 32.5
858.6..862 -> 32.1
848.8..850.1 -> 29.1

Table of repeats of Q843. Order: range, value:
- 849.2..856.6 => 29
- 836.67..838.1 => 31.6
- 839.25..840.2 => 32.3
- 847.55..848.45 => 31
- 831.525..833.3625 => 32.1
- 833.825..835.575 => 32.2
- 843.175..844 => 30.8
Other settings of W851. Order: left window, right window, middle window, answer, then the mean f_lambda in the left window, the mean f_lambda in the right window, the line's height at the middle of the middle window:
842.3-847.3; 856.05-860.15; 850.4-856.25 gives 0.09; 31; 31.5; 31.3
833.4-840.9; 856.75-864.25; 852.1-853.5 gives 0.10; 31.9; 32.2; 32.1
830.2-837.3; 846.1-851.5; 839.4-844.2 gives -0.03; 32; 30.2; 31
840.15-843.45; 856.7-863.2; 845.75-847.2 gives 0.03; 32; 32.2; 32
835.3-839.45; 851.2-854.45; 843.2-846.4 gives -0.02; 31.6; 28.5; 30.2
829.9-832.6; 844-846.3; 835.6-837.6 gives 0.01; 32.5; 30.7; 31.8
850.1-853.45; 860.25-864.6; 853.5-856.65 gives 0.08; 29.7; 32.6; 30.6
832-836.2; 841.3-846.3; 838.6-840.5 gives -0.02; 31.9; 31.2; 31.5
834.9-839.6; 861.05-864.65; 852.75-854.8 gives 0.21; 31.7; 32.7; 32.4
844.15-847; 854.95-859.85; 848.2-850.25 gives 0.05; 30.8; 31.1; 30.9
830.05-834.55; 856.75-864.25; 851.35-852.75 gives 0.07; 32.1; 32.2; 32.1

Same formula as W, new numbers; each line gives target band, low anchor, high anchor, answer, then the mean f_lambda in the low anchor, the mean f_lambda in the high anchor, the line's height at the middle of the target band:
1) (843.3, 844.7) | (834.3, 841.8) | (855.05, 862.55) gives 0.04 mag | 31.9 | 31.8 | 31.9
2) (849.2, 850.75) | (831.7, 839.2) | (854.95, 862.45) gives 0.10 mag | 31.8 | 31.7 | 31.7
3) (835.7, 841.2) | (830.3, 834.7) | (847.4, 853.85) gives -0.02 mag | 32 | 29.7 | 31.3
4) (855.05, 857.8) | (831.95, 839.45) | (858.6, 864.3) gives 0.05 mag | 31.8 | 32.4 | 32.3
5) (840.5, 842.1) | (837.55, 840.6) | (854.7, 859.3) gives -0.01 mag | 31.9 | 30.8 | 31.8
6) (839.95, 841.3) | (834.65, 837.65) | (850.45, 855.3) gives -0.05 mag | 31.9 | 28.6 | 31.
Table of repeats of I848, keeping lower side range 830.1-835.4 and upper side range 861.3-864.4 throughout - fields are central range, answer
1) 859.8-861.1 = 0.017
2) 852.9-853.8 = 0.179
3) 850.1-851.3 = 0.098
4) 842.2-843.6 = 0.019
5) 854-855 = 0.245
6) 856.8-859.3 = 0.043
